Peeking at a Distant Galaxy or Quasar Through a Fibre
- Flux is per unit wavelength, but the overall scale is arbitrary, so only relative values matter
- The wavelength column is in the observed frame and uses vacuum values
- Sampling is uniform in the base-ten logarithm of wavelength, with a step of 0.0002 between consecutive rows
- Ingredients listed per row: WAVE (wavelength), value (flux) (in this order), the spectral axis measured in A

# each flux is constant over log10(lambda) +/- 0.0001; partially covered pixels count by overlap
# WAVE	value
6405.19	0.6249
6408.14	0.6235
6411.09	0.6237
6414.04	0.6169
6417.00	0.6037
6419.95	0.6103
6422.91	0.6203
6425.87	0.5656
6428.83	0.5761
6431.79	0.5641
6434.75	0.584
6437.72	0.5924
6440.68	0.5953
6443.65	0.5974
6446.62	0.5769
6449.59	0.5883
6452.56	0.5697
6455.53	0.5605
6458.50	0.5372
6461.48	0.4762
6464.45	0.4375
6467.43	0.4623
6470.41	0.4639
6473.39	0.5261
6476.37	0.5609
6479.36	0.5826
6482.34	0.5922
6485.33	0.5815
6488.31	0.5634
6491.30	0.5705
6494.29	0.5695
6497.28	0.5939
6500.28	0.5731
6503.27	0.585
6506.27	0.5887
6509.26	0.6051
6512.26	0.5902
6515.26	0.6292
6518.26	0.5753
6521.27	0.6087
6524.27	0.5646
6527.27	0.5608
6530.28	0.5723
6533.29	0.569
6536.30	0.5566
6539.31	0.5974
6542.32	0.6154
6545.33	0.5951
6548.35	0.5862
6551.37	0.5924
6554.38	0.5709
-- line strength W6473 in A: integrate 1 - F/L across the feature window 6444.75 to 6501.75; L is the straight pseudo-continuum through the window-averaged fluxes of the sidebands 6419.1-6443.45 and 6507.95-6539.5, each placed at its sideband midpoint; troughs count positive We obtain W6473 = 3.81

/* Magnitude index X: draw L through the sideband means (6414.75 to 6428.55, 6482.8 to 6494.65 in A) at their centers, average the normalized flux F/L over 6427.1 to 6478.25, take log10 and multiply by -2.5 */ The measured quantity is 0.08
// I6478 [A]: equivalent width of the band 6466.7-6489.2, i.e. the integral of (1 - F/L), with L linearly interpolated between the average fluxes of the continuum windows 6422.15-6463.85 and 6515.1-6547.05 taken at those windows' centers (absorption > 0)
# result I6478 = 1.2 A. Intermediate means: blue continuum 0.568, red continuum 0.584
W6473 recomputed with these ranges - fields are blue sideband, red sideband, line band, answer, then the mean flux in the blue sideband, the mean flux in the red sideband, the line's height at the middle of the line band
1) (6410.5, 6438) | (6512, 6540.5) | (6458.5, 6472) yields 2.8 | 0.595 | 0.582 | 0.59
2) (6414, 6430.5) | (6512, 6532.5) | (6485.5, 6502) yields 0.4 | 0.597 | 0.585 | 0.588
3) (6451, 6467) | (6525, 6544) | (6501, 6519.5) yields -1.2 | 0.513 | 0.578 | 0.557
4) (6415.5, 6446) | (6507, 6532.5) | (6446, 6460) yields 0.6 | 0.59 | 0.588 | 0.59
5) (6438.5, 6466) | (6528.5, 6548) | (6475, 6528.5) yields -1.3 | 0.55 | 0.584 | 0.569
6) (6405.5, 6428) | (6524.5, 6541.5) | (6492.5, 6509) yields 0.0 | 0.609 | 0.573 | 0.583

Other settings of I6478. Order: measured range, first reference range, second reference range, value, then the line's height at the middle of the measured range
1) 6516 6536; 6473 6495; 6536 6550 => 0.4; 0.586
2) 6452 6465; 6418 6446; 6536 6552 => 1.6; 0.59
